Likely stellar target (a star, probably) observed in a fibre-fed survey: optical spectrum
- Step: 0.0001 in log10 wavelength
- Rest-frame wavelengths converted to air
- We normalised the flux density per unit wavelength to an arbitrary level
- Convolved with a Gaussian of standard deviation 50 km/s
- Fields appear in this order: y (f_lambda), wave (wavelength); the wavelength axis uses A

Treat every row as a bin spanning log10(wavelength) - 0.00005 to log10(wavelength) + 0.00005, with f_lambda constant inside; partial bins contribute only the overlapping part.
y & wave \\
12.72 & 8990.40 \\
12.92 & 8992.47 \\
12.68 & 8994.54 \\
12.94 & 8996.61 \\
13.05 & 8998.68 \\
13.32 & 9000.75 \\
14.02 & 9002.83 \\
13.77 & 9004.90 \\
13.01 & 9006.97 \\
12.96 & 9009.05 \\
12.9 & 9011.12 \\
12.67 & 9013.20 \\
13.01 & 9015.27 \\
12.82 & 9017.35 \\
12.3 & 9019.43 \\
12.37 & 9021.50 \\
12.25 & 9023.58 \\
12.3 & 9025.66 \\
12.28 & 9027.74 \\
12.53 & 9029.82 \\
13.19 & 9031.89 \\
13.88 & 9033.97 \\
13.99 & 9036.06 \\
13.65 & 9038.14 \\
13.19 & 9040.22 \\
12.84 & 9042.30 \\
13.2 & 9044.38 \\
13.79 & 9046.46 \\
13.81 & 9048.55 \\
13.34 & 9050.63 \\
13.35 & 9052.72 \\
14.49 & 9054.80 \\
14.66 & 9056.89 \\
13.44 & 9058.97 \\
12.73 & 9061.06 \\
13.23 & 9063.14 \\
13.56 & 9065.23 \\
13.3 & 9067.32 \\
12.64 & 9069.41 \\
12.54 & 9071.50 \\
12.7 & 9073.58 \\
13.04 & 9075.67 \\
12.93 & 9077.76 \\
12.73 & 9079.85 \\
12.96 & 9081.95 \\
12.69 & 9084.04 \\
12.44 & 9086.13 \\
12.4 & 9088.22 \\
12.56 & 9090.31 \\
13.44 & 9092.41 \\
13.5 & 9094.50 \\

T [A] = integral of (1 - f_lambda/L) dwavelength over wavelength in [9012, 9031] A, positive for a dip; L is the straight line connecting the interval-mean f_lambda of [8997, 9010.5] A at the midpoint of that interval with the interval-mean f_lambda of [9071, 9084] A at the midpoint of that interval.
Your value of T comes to 1.0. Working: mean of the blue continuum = 13.3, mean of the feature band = 12.5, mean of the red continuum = 12.8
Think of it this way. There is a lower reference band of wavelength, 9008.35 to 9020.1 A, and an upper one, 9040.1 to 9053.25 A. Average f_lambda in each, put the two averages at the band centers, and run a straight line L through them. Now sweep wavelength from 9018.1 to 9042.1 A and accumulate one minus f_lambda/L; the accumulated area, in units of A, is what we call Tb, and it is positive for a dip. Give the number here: 0.3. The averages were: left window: 12.8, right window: 13.4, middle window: 12.9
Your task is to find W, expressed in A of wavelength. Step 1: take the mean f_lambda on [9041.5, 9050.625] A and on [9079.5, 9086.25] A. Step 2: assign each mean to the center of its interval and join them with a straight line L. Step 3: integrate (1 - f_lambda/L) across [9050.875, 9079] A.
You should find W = -0.45 A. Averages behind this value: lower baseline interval 13.4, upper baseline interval 12.7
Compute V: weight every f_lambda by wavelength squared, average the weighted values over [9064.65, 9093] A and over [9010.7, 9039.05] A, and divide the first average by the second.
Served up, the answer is 1.0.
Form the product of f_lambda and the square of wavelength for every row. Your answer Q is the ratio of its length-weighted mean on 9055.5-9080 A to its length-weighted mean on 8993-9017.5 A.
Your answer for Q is 1.02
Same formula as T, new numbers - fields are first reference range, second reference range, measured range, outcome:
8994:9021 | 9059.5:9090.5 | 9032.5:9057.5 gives -1.41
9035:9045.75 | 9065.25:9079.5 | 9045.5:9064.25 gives -0.68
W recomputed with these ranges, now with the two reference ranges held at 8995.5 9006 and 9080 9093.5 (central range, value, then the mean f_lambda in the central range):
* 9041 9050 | -0.23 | 13.4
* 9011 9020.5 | 0.41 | 12.7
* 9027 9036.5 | 0.02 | 13.1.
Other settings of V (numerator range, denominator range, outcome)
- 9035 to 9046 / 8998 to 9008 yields 1.00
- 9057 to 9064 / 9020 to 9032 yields 1.08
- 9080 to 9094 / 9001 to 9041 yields 1.00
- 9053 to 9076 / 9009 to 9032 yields 1.07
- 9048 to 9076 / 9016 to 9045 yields 1.04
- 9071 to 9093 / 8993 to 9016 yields 0.99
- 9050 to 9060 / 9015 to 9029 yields 1.12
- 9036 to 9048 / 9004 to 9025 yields 1.06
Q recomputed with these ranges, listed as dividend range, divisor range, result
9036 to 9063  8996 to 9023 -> 1.05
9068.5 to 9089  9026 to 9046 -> 0.97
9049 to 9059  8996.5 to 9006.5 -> 1.05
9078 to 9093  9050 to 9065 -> 0.94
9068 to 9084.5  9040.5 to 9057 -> 0.95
